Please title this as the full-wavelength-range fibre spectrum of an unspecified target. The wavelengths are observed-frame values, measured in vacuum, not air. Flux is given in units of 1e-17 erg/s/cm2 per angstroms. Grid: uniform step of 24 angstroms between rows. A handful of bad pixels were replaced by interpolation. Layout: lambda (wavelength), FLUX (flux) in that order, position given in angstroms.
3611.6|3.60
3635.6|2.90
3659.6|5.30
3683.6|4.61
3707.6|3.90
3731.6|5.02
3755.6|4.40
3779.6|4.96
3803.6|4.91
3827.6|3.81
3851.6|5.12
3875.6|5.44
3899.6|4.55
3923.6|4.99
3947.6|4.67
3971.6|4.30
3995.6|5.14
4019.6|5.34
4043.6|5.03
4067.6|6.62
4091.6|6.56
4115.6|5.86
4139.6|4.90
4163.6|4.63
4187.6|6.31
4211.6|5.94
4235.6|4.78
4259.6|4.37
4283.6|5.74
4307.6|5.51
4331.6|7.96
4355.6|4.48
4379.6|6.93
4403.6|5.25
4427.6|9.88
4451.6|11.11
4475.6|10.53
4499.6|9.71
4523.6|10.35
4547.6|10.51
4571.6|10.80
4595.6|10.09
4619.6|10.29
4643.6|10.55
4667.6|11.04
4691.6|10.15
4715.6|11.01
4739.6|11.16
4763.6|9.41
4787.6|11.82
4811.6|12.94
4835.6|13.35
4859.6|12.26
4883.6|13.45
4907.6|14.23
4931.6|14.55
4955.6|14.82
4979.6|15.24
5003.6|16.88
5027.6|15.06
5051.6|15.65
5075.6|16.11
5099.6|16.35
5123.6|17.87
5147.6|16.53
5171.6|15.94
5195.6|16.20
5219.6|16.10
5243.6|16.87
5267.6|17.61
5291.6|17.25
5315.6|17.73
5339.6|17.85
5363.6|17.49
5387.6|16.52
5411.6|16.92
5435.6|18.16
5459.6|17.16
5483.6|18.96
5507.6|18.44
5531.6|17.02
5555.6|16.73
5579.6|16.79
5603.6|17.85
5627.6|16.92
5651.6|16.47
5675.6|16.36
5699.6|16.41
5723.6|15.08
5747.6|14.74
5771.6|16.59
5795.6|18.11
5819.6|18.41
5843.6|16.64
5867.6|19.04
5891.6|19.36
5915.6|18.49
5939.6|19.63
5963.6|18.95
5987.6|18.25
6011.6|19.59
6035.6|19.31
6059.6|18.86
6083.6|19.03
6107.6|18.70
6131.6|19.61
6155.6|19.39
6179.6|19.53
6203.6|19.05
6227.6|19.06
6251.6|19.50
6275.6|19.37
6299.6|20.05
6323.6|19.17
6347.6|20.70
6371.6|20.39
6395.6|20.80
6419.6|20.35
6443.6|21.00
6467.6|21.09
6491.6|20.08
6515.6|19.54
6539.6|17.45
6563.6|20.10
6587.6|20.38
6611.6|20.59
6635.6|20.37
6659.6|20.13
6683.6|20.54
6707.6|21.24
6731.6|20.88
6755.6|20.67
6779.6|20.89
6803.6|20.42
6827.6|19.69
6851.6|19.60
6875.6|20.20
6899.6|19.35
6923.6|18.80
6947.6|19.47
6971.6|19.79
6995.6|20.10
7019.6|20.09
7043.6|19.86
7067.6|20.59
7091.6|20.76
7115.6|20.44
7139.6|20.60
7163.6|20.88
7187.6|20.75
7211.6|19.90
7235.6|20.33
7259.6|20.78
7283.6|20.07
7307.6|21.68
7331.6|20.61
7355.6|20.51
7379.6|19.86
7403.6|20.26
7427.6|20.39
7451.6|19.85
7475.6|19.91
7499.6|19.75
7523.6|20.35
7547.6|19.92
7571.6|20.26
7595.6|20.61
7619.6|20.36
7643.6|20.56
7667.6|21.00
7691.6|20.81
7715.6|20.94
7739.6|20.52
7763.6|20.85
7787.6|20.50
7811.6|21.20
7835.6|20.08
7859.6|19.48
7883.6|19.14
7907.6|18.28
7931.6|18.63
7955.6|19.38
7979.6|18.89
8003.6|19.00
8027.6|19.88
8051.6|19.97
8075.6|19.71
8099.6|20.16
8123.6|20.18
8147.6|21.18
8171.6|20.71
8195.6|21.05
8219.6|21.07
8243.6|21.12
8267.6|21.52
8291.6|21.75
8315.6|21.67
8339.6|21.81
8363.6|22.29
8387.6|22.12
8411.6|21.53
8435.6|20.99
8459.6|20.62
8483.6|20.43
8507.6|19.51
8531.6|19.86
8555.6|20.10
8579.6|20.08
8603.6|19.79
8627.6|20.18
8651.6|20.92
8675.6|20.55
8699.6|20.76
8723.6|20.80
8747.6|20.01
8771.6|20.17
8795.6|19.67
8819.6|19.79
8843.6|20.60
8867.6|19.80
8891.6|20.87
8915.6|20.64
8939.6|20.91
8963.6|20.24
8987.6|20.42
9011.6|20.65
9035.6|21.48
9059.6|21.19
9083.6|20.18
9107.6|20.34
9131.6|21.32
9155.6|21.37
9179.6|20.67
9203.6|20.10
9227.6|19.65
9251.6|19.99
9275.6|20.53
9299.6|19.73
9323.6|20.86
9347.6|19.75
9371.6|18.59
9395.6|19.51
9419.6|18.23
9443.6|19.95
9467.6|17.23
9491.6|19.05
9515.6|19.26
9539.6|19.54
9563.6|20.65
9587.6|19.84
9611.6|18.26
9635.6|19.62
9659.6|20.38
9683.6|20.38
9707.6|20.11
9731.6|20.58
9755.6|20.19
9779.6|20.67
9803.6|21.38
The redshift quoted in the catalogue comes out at 0.11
